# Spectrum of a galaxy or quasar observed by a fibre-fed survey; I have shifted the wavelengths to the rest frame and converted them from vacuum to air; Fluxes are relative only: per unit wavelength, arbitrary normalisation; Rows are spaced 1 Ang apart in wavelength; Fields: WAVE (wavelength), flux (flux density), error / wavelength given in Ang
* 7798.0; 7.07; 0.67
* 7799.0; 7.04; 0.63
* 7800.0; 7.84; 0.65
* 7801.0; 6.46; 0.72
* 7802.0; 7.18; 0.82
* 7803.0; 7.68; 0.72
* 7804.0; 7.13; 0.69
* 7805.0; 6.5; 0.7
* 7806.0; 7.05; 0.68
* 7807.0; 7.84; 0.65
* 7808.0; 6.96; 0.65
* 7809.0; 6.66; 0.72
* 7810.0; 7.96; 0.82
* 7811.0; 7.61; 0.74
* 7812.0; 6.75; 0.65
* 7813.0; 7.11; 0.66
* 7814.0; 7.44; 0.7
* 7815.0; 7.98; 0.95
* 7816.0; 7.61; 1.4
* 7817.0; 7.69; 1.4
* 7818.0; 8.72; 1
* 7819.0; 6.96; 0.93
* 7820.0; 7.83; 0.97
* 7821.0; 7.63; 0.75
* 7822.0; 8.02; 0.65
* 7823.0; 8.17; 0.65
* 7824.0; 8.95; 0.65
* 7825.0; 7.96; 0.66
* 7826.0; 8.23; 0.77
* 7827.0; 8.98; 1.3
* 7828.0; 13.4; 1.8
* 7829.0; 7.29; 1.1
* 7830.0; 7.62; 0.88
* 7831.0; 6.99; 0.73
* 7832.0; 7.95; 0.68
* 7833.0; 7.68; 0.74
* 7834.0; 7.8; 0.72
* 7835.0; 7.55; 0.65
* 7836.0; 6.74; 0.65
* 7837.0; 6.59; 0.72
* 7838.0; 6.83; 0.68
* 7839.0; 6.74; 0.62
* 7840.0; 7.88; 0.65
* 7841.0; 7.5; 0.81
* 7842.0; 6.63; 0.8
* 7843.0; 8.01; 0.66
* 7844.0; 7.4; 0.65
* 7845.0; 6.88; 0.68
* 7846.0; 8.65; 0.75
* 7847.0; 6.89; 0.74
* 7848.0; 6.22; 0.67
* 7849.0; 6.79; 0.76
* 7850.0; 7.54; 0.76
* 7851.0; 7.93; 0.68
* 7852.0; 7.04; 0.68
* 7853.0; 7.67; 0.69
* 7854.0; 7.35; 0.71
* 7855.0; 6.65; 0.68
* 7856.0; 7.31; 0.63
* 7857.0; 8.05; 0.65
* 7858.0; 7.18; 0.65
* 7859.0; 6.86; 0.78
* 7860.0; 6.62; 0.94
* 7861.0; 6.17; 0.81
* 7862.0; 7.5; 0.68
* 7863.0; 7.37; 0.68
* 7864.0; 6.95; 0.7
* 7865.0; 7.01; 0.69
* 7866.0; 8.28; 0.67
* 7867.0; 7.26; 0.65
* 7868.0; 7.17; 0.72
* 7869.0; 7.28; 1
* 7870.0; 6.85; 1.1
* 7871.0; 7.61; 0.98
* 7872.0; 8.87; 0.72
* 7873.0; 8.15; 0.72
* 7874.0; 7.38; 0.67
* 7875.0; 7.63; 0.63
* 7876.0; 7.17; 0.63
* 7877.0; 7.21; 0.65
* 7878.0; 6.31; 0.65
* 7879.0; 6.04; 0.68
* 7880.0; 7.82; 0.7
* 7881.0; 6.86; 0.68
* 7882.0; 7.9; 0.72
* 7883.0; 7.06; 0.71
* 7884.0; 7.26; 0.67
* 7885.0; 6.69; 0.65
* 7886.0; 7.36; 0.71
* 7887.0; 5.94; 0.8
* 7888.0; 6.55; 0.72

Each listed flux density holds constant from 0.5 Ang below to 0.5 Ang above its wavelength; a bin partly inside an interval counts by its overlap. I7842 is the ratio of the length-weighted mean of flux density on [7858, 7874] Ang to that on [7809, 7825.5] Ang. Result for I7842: 0.9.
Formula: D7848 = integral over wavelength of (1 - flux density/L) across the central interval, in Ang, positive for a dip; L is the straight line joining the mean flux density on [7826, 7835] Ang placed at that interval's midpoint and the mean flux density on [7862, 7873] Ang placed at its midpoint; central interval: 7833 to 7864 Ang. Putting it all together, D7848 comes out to 2.9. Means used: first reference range 8.4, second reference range 7.5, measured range 7.21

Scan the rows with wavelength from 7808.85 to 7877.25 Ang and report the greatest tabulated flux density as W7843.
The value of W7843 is 13.4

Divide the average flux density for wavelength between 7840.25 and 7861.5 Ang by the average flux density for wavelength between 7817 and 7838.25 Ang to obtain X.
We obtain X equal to 0.9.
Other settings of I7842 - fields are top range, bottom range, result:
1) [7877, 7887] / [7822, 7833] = 0.82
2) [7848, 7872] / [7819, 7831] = 0.86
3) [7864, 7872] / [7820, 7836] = 0.90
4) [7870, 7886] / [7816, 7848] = 0.94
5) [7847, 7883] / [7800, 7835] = 0.93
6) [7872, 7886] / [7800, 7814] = 1.01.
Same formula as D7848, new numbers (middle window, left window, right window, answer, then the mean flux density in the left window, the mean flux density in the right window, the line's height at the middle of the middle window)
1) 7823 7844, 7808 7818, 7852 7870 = -1.4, 7.47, 7.2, 7.35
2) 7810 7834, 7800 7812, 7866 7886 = -2.6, 7.19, 7.32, 7.22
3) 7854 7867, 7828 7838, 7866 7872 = 0.6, 7.63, 7.46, 7.5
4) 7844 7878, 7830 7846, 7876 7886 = -0.6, 7.33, 7.04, 7.18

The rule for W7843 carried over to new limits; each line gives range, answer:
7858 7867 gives 8.28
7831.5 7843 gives 8.01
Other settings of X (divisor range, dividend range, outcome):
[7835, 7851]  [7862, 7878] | 1.04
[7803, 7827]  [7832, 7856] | 0.95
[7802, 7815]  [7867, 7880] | 1.01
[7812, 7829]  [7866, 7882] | 0.90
